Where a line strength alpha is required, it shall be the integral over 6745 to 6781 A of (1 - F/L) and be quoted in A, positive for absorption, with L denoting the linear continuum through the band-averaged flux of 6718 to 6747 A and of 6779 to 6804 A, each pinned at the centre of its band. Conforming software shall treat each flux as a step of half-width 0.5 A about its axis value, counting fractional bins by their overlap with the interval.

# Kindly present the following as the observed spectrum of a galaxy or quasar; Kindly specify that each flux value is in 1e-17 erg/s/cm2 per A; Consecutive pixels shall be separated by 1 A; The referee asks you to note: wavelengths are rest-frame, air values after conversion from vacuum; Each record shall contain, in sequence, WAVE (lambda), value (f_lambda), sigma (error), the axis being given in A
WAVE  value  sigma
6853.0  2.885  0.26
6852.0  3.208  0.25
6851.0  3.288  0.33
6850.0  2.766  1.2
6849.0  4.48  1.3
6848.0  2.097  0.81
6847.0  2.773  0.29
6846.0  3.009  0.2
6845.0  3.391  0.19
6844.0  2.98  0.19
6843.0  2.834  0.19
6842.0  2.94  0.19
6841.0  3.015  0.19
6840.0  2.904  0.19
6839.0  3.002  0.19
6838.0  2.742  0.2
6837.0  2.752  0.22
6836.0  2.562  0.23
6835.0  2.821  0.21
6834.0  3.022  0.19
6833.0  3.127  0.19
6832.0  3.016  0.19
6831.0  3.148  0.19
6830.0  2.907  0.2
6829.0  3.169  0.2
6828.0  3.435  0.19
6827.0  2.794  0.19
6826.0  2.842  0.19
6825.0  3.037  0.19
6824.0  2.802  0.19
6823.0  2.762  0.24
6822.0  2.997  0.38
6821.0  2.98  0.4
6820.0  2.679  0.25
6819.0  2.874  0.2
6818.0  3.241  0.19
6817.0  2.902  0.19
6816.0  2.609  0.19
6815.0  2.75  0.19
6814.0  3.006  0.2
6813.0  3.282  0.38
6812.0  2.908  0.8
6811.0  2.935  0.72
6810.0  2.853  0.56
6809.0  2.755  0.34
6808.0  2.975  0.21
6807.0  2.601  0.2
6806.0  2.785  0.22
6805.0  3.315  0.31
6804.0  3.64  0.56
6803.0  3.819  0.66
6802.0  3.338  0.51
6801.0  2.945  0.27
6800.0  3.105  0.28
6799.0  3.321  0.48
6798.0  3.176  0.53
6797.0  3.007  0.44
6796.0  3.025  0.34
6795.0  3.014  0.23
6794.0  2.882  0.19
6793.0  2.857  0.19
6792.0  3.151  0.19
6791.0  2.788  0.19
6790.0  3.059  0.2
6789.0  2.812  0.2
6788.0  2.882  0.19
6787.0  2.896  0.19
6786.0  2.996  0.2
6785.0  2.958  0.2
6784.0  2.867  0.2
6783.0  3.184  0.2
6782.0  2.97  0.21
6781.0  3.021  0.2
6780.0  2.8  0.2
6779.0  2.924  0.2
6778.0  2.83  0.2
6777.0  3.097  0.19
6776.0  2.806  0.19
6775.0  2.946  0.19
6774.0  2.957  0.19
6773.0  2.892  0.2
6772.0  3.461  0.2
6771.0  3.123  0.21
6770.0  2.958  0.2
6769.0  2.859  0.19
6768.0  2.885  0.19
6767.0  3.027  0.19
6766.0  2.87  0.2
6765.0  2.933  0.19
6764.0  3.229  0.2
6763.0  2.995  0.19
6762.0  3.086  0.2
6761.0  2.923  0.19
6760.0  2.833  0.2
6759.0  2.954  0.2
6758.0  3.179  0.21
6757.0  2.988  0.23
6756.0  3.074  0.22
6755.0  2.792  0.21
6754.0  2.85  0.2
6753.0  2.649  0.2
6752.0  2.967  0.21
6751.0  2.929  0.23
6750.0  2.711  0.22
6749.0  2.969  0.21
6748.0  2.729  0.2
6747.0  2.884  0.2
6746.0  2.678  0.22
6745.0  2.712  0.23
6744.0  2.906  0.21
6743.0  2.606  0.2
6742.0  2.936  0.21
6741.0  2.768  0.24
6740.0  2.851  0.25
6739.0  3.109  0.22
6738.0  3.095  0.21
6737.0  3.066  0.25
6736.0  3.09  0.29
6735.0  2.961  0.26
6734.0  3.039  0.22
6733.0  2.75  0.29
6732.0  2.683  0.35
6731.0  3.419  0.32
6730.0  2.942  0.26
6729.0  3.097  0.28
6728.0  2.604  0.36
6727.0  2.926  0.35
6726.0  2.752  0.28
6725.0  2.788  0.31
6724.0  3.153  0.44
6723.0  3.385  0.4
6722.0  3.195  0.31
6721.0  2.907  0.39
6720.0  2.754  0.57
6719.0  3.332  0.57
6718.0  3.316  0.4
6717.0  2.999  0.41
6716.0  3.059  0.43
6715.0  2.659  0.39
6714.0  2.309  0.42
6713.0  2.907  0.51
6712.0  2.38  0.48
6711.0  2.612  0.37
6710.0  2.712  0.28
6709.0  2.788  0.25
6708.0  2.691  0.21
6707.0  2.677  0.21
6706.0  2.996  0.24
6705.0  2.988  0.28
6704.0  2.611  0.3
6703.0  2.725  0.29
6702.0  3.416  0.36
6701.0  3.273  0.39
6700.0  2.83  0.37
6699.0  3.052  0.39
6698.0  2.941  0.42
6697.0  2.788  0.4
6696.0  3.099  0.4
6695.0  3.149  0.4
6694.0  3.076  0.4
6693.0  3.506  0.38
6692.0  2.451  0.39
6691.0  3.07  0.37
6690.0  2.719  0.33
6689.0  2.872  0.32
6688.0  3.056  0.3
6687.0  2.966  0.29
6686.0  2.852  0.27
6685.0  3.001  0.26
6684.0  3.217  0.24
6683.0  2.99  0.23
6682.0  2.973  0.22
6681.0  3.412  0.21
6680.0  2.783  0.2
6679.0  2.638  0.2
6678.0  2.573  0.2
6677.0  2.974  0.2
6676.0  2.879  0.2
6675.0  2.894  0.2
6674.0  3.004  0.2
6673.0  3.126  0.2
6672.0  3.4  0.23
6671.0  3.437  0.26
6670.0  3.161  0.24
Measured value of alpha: 0.8 A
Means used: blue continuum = 2.95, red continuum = 3.05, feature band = 2.93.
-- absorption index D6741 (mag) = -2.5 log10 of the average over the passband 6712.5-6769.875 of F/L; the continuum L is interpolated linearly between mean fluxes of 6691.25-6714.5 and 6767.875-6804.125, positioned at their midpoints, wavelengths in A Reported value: 0.00 mag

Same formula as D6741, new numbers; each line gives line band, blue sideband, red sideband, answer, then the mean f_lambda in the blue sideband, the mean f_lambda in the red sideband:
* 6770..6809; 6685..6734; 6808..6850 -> -0.031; 2.92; 2.95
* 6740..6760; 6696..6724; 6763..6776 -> 0.043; 2.91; 3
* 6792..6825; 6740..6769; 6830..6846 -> -0.028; 2.89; 2.95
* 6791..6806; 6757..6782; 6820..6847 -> -0.067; 2.98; 2.95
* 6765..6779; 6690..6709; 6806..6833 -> -0.012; 2.95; 2.93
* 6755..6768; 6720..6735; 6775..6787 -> -0.015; 2.97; 2.95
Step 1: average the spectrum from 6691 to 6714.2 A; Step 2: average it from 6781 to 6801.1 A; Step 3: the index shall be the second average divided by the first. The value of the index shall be 1.0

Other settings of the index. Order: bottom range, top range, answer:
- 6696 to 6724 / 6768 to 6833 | 1.03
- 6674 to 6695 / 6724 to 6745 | 0.99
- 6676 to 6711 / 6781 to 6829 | 1.02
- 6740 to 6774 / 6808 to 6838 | 1.00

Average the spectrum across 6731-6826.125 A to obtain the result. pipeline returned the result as 2.96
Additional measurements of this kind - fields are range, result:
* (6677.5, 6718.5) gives 2.91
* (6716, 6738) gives 3.01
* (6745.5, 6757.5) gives 2.85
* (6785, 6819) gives 3.02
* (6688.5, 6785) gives 2.93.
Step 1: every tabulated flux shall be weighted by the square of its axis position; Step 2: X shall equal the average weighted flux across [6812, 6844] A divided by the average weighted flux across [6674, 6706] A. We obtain 1.0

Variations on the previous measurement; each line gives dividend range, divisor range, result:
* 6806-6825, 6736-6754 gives 1.03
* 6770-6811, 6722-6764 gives 1.05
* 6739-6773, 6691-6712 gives 1.02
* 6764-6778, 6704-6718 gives 1.10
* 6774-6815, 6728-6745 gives 1.04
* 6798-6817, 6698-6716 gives 1.12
